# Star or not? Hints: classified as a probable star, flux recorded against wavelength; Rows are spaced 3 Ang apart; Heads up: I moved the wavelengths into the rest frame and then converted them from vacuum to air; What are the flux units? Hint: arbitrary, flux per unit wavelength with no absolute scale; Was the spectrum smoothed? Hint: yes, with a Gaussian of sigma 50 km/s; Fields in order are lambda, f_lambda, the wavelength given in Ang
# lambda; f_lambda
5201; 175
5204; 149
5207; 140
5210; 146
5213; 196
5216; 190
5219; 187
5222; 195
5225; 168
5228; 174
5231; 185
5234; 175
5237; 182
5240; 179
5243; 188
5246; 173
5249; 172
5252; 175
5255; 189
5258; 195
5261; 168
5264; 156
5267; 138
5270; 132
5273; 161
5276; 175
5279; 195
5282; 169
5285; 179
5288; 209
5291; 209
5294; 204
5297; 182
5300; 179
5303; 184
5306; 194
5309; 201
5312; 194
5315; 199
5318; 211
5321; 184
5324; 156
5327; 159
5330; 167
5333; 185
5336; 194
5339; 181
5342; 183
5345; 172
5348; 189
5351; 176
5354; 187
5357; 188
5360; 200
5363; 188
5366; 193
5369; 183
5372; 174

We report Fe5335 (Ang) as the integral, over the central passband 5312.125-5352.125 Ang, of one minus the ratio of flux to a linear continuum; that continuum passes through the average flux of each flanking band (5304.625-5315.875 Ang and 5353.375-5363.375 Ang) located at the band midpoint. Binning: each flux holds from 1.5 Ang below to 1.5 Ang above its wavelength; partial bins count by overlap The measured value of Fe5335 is 2.6 Ang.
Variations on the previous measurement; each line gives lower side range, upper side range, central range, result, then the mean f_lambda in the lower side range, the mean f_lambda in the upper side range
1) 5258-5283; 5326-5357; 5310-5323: -1.6 Ang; 164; 180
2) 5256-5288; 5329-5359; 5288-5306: -2.0 Ang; 169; 183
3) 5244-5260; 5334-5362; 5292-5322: -1.7 Ang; 181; 186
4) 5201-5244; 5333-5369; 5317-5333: 0.8 Ang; 175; 186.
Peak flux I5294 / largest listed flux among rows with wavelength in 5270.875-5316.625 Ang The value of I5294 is 209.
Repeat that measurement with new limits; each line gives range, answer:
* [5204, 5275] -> 196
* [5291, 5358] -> 211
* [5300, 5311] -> 201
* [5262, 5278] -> 175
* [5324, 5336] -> 194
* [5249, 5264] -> 195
